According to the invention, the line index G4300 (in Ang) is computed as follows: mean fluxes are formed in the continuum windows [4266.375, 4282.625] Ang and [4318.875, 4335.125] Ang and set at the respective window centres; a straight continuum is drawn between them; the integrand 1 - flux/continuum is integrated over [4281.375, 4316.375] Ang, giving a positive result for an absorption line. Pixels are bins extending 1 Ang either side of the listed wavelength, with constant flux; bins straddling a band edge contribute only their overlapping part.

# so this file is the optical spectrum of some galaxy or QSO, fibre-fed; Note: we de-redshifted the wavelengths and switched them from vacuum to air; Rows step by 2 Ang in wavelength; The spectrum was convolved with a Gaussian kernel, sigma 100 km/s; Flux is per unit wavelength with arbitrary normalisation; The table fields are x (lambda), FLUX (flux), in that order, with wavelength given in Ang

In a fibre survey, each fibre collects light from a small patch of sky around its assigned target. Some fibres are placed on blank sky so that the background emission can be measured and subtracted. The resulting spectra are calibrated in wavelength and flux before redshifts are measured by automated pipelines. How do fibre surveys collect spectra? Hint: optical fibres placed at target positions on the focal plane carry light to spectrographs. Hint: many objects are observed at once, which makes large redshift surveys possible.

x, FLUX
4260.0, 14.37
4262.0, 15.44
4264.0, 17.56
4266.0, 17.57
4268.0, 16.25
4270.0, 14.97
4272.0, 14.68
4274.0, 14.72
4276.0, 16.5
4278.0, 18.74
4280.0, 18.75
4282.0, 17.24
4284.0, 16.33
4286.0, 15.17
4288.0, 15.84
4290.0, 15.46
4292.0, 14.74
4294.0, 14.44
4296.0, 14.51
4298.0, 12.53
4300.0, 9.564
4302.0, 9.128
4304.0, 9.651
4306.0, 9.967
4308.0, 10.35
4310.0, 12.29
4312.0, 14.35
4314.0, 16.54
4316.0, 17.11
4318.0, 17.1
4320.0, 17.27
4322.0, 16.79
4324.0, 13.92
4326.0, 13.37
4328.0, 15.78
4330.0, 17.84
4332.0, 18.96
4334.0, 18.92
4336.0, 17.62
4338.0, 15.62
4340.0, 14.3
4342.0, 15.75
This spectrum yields 6.4 Ang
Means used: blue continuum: 16.5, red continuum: 16.6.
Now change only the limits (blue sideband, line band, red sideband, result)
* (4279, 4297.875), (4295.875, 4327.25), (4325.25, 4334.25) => 5.76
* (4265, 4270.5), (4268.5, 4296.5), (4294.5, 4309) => -3.94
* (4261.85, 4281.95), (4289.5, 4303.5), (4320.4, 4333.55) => 3.20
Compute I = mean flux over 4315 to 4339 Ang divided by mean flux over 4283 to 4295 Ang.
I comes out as 1.1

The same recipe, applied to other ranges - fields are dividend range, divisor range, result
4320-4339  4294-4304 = 1.43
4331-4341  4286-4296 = 1.13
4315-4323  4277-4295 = 1.05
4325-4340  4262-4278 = 1.03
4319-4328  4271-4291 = 0.94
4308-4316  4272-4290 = 0.86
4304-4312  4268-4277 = 0.73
